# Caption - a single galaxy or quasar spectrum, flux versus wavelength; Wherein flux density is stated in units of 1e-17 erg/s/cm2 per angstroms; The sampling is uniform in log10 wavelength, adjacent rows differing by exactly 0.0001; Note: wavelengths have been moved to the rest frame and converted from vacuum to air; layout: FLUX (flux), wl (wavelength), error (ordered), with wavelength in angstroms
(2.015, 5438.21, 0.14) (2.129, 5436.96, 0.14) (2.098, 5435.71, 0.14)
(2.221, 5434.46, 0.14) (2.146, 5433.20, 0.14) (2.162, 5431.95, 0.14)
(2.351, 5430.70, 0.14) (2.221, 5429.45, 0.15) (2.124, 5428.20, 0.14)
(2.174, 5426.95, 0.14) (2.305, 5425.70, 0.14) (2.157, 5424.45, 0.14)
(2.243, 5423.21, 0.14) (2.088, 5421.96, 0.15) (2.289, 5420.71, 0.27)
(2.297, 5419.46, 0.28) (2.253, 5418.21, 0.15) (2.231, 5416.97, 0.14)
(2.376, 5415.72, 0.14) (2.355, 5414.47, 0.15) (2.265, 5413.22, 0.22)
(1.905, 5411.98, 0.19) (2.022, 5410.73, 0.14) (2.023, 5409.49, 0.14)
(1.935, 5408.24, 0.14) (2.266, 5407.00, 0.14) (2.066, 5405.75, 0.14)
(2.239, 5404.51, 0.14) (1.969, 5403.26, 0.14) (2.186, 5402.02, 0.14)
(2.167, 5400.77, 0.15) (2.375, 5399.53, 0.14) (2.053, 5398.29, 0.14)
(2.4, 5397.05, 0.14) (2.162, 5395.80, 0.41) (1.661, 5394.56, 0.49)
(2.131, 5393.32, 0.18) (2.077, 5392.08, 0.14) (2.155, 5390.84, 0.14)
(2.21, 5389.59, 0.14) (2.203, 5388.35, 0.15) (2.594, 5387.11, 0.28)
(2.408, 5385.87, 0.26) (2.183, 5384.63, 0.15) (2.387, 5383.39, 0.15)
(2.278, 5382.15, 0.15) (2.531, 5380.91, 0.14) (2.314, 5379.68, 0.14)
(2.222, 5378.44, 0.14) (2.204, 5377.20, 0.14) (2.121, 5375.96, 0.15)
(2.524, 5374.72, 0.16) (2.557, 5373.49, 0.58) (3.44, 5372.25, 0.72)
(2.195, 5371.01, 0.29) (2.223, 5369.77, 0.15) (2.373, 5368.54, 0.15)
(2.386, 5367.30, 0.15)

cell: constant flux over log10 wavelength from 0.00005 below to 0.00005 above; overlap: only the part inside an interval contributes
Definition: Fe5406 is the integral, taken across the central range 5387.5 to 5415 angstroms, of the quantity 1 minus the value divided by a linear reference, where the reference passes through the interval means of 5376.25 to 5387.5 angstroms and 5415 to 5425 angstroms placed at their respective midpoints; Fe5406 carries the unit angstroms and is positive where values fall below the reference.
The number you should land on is 1.9 angstroms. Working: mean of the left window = 2.34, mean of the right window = 2.24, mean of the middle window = 2.13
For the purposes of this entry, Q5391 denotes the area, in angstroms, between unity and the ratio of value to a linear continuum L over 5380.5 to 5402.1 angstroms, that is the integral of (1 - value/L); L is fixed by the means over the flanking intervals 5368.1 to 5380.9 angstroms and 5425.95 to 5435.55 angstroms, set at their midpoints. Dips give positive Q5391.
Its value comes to 1.2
